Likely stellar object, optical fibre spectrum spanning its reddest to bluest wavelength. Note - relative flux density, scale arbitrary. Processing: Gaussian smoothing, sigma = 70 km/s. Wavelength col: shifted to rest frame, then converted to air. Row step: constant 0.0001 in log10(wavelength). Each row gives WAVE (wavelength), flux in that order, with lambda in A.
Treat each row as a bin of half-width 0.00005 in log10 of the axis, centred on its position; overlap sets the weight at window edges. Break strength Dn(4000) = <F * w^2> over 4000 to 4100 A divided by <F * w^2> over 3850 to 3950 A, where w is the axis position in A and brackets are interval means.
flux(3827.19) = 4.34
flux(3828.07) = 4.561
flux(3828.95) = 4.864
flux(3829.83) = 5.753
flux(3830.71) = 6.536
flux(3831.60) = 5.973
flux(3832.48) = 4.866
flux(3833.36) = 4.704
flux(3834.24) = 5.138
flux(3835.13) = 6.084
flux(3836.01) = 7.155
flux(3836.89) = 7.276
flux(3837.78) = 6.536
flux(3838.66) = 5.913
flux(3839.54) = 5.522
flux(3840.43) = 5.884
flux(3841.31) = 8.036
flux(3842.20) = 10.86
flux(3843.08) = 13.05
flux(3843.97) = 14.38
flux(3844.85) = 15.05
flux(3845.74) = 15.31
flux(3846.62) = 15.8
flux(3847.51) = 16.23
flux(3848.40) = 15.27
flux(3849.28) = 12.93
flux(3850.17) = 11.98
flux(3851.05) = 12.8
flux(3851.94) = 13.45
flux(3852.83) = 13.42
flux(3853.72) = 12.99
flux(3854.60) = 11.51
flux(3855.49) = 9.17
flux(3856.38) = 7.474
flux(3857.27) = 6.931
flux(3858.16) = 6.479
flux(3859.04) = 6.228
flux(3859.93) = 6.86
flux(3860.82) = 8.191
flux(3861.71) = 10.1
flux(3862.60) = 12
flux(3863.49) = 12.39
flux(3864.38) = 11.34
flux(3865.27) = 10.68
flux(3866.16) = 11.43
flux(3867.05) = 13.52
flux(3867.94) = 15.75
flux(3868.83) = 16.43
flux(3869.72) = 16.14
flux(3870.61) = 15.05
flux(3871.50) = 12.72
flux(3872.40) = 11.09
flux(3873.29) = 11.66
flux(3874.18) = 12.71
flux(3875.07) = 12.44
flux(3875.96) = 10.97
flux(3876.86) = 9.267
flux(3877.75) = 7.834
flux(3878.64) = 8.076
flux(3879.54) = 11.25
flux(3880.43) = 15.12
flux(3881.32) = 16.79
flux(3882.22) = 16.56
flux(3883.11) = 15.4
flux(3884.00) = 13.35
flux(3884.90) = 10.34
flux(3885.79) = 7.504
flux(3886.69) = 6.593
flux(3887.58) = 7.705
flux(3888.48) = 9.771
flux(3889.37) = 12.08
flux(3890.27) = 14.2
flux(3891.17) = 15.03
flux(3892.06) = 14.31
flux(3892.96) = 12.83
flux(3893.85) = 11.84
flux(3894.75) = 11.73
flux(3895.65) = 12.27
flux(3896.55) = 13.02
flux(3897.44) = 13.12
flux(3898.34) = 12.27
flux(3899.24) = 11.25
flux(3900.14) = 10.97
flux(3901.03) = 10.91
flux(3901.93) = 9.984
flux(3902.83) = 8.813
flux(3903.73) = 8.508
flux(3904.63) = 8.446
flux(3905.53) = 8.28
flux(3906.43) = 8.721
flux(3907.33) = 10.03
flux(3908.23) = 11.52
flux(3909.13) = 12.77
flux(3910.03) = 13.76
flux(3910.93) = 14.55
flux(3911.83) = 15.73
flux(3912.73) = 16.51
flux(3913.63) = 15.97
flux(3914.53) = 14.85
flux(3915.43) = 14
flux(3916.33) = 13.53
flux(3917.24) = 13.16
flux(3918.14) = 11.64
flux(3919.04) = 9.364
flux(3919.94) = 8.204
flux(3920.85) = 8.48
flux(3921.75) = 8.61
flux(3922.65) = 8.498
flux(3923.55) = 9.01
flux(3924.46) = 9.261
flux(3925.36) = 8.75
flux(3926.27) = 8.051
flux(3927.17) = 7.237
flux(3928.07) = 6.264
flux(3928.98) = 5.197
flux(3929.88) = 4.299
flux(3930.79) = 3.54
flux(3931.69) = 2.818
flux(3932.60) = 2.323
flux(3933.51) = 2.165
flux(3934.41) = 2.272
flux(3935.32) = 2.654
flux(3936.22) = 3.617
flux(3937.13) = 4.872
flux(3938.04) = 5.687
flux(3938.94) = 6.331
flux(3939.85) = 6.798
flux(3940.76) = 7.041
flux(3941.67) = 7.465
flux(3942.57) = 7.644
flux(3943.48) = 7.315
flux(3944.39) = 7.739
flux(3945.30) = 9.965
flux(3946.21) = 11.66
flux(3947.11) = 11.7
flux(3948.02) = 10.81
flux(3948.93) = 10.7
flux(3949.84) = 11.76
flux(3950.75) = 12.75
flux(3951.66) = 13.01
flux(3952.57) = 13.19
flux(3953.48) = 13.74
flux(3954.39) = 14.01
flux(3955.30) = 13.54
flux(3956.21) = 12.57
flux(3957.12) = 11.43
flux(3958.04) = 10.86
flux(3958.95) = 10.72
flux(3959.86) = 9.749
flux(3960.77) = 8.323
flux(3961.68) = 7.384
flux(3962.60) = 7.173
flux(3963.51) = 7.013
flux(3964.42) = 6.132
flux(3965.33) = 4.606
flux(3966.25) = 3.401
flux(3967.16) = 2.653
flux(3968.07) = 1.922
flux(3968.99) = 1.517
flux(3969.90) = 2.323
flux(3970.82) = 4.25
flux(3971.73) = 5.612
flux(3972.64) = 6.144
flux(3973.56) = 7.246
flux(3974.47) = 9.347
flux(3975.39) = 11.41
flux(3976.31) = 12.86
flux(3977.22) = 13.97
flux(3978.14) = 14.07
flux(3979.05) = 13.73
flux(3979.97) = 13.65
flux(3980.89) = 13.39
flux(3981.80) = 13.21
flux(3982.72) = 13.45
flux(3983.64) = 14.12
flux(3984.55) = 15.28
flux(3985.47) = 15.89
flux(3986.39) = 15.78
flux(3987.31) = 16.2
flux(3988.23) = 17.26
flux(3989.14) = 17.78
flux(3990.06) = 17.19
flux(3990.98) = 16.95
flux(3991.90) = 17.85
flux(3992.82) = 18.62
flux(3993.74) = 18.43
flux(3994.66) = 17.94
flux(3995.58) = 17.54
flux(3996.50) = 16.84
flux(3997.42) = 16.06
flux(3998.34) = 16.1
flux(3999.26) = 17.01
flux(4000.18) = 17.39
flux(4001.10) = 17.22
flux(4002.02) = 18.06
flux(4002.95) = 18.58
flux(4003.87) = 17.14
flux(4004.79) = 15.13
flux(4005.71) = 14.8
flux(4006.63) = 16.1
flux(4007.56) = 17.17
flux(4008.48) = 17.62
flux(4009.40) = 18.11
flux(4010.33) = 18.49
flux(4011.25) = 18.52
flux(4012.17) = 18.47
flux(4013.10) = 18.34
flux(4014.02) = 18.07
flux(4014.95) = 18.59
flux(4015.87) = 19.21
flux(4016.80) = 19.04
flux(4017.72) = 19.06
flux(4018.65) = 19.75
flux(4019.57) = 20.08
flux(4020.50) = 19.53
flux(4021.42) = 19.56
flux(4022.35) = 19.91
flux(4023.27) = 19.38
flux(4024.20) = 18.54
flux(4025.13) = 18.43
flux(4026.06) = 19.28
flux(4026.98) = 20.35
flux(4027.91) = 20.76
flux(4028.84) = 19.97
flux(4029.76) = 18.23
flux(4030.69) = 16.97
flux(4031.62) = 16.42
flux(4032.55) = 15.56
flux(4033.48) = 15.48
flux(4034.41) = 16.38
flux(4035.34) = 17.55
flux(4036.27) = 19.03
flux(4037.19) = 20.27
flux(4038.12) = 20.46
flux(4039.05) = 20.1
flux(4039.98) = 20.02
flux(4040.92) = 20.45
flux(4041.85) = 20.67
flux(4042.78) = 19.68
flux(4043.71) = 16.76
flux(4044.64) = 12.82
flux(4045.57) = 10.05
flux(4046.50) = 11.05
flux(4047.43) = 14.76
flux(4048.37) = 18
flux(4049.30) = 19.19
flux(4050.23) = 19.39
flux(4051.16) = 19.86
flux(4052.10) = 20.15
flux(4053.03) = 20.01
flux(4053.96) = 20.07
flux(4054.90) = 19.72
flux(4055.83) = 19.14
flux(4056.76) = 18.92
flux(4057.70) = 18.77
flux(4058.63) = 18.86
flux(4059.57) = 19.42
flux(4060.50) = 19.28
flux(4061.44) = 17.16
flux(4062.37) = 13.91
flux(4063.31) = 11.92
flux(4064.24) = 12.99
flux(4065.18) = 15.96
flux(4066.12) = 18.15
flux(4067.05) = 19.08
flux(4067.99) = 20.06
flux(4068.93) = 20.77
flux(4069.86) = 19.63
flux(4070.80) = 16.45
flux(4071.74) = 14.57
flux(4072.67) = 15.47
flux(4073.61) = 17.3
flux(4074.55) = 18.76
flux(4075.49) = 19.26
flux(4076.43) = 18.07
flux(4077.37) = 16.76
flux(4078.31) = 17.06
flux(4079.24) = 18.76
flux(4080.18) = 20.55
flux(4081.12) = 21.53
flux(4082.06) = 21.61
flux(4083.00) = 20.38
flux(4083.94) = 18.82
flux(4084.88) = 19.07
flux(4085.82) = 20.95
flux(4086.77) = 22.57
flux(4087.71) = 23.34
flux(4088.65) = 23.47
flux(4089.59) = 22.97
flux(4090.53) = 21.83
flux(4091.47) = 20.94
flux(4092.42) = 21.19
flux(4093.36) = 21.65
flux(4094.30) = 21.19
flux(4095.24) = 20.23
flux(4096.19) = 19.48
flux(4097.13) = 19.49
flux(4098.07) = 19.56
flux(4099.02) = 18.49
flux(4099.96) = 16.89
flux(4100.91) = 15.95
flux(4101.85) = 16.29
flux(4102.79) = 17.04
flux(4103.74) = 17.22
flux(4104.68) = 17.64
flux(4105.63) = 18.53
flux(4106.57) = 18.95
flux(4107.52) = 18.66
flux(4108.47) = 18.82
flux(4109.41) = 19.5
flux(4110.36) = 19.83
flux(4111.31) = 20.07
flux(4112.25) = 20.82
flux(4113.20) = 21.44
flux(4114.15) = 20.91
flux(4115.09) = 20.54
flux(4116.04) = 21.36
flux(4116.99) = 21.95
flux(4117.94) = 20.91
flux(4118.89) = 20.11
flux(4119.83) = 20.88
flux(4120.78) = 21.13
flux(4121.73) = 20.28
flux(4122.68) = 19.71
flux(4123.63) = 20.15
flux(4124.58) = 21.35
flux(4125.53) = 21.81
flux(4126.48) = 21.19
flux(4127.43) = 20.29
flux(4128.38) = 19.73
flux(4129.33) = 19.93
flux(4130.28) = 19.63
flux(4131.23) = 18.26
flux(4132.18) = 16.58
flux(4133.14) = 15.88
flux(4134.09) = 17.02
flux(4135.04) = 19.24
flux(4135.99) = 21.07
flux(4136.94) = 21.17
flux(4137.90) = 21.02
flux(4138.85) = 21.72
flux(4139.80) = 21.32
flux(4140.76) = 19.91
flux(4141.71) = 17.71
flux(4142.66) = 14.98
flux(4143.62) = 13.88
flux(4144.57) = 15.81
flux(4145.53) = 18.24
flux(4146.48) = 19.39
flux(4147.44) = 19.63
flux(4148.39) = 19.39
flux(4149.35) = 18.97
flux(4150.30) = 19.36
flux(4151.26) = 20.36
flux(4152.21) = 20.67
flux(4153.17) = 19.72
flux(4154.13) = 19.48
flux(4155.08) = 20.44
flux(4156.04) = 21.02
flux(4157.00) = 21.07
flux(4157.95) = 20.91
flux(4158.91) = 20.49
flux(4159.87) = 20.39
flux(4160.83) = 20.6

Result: 1.95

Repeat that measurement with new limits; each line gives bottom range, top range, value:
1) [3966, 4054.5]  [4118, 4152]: 1.28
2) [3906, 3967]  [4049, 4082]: 2.13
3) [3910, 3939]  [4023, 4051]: 2.24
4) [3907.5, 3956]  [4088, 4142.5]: 2.32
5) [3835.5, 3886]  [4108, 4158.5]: 1.98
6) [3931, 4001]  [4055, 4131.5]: 1.93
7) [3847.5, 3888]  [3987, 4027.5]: 1.67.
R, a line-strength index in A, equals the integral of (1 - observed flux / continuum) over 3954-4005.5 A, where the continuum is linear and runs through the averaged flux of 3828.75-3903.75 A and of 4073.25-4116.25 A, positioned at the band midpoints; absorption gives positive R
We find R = 10.0 A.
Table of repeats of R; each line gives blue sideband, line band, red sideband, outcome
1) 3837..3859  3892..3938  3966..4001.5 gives 9.1 A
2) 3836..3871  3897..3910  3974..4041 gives 2.6 A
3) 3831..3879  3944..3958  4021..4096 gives 2.4 A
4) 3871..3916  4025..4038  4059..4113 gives -1.0 A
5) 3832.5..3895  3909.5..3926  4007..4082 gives 1.7 A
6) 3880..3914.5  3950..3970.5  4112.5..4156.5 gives 8.0 A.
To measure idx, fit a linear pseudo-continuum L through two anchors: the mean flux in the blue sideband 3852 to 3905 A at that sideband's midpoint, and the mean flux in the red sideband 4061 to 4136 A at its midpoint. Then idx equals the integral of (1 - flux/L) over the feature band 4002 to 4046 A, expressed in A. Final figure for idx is -4.3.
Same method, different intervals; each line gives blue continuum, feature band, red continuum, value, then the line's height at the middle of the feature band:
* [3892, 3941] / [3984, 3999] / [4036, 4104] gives -3.3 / 13.9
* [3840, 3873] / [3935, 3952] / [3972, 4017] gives 7.1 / 14.4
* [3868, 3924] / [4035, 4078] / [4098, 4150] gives -2.0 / 17.1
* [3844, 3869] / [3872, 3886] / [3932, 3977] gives -1.4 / 10.9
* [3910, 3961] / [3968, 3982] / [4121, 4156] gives 2.7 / 11.3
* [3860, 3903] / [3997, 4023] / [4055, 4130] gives -2.4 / 16.4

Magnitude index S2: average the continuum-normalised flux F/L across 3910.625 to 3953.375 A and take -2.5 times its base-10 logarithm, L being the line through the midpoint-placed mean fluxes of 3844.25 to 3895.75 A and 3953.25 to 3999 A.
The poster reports 0.31 mag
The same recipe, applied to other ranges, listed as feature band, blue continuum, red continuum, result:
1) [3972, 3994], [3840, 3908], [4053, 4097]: 0.11 mag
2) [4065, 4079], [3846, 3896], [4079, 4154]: 0.03 mag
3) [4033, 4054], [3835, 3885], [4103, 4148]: -0.06 mag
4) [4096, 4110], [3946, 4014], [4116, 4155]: 0.00 mag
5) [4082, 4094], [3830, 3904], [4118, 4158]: -0.19 mag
